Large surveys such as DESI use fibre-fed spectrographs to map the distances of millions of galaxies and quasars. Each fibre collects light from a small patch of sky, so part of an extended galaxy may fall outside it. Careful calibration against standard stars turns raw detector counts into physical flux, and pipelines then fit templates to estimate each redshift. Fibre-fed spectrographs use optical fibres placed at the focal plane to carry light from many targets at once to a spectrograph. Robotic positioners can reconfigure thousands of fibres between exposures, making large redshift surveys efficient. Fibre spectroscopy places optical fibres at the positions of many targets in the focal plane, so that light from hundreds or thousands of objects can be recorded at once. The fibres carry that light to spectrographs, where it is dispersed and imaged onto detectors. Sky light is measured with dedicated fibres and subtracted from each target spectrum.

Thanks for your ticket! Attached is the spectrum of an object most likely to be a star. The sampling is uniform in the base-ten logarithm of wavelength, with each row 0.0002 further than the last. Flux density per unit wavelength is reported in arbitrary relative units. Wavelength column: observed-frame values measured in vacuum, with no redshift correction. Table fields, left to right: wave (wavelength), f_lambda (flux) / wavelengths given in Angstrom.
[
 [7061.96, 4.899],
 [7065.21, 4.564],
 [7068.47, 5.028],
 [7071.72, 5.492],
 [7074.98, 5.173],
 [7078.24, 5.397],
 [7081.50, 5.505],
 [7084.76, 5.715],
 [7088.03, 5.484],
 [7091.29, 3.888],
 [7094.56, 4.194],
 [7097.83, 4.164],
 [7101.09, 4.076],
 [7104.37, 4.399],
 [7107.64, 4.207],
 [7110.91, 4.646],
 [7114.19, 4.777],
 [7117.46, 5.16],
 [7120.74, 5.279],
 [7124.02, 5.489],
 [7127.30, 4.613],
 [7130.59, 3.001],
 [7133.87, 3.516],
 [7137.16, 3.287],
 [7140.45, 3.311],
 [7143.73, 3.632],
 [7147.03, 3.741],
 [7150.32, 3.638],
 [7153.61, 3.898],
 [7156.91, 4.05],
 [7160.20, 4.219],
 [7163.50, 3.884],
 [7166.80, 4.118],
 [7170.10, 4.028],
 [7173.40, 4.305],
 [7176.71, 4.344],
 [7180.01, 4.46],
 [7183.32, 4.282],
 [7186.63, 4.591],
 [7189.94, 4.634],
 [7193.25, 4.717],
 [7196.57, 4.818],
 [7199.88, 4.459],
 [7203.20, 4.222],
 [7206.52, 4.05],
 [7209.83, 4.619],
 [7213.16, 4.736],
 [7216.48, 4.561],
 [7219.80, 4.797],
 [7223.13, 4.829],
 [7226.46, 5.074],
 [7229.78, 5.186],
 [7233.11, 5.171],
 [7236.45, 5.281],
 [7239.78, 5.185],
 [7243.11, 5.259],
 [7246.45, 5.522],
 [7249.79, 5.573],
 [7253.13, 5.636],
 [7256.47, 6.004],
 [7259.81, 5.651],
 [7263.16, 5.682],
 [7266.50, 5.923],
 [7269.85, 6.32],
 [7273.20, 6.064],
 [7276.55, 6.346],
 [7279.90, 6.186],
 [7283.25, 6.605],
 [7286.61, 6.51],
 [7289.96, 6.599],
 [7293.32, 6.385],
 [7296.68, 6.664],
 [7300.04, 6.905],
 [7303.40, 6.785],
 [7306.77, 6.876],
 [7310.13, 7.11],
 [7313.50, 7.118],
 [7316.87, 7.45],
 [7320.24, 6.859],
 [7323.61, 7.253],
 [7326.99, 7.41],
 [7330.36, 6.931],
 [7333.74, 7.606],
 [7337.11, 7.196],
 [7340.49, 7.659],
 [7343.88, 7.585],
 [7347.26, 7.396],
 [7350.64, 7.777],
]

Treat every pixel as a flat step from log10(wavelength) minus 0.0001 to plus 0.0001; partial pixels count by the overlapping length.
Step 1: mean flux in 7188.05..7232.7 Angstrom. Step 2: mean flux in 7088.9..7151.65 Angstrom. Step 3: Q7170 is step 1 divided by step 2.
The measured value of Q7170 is 1.1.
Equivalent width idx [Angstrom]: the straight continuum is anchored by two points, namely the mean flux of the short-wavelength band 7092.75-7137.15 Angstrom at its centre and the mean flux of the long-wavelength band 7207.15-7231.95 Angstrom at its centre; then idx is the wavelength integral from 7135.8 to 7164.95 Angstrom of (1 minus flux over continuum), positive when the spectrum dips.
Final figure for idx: 5.0 Angstrom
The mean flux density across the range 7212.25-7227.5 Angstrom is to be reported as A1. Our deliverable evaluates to 4.79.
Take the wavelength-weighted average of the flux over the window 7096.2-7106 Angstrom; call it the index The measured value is 4.21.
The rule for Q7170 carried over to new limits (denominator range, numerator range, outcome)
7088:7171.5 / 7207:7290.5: 1.33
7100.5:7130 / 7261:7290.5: 1.32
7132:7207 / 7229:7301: 1.45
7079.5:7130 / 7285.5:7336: 1.47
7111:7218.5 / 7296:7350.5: 1.69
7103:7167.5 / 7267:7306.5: 1.57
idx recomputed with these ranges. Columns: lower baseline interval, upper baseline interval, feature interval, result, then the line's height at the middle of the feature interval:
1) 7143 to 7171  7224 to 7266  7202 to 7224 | 1.56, 4.89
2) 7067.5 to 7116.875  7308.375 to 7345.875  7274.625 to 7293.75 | 1.12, 6.84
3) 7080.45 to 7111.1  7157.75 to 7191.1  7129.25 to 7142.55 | 3.42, 4.44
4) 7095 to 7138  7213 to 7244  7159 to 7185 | 2.69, 4.69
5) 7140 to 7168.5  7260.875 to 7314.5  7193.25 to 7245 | 3.22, 5.14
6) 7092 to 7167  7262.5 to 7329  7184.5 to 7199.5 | 1.28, 5.09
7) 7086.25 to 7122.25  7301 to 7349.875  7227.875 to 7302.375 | 6.61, 6.51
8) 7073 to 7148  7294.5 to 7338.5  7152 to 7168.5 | 3.45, 5.1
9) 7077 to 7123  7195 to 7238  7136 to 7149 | 3.45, 4.77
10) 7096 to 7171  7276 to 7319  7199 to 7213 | 2.43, 5.29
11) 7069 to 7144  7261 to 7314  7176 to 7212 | 6.62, 5.49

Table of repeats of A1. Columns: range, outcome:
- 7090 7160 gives 4.14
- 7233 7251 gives 5.34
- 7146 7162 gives 3.92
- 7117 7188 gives 4.11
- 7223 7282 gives 5.63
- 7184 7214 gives 4.52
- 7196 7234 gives 4.7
